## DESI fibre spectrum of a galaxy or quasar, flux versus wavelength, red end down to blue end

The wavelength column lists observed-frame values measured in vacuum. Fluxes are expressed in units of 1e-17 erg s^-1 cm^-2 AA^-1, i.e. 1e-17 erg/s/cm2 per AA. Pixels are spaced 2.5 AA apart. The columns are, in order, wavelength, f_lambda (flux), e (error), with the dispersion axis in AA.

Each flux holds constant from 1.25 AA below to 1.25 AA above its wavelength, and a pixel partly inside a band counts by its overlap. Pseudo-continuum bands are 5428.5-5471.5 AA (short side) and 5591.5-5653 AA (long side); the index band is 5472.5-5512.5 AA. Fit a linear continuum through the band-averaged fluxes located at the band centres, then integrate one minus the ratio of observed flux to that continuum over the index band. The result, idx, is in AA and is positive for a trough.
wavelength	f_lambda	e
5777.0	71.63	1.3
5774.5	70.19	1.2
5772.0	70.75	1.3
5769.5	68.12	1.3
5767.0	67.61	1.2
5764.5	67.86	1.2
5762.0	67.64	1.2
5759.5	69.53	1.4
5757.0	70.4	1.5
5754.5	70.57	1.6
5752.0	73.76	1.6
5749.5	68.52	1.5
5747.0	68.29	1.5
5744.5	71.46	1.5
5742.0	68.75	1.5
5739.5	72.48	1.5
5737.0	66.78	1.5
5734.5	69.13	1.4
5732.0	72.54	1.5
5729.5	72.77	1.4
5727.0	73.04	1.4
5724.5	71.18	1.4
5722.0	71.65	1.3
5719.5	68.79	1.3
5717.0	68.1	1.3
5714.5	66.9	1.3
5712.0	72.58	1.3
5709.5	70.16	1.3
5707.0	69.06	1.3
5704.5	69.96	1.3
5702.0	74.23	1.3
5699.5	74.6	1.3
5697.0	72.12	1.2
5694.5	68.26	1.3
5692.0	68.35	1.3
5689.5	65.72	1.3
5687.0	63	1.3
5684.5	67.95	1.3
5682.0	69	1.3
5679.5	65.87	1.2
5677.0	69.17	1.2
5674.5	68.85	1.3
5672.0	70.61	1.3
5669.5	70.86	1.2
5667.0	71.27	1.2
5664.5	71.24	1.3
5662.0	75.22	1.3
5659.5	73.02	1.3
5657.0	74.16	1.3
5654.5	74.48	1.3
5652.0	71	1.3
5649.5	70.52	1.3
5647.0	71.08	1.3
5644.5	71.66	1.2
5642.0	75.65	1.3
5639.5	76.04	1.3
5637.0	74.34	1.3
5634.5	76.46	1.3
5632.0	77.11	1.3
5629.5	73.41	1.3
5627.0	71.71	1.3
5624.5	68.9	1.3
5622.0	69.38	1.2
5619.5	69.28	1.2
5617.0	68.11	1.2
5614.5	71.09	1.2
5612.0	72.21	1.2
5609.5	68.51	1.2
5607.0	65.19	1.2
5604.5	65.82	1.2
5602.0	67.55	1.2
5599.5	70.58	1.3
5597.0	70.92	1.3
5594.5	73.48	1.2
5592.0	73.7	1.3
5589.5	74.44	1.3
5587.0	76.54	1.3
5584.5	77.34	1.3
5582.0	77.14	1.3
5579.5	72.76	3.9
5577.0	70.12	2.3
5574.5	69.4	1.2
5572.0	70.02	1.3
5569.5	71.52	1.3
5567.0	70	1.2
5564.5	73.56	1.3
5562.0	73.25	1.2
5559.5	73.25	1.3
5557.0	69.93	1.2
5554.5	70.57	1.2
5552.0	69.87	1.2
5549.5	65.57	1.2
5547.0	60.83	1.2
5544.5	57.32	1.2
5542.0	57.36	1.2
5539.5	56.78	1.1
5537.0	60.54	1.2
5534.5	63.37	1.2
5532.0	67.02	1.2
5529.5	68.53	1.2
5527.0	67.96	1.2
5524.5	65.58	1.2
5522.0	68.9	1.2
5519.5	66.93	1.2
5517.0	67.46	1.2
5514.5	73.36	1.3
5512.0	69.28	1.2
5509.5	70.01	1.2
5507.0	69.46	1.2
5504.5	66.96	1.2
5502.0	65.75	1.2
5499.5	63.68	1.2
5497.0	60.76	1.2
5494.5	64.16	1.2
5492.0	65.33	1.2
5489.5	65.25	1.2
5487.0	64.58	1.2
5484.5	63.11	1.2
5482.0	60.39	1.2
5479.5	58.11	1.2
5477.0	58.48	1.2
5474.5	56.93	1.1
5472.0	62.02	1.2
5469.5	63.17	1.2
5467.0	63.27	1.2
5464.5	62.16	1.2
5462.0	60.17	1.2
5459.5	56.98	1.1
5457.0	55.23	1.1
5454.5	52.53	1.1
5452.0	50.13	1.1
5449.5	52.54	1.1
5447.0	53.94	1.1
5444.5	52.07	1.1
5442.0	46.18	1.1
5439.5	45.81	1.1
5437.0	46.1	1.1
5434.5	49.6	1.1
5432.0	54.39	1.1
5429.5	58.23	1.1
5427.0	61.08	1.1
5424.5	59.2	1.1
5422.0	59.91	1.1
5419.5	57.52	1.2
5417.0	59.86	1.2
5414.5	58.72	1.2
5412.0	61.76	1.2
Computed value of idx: -3.52 AA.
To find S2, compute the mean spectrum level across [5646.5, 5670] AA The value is 72.4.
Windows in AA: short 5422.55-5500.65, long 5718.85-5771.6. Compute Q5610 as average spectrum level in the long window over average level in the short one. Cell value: 1.22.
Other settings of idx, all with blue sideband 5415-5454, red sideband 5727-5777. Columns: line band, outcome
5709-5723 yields -0.3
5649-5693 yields -2.8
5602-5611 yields -0.6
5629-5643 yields -2.5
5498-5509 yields -1.8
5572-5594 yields -4.4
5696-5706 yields -0.8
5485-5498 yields -1.7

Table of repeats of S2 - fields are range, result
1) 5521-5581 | 67.3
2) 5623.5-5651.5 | 73.3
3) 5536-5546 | 58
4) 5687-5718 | 69.7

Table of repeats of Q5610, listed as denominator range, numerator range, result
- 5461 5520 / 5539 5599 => 1.09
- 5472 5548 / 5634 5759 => 1.10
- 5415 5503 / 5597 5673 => 1.23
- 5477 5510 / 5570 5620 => 1.11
